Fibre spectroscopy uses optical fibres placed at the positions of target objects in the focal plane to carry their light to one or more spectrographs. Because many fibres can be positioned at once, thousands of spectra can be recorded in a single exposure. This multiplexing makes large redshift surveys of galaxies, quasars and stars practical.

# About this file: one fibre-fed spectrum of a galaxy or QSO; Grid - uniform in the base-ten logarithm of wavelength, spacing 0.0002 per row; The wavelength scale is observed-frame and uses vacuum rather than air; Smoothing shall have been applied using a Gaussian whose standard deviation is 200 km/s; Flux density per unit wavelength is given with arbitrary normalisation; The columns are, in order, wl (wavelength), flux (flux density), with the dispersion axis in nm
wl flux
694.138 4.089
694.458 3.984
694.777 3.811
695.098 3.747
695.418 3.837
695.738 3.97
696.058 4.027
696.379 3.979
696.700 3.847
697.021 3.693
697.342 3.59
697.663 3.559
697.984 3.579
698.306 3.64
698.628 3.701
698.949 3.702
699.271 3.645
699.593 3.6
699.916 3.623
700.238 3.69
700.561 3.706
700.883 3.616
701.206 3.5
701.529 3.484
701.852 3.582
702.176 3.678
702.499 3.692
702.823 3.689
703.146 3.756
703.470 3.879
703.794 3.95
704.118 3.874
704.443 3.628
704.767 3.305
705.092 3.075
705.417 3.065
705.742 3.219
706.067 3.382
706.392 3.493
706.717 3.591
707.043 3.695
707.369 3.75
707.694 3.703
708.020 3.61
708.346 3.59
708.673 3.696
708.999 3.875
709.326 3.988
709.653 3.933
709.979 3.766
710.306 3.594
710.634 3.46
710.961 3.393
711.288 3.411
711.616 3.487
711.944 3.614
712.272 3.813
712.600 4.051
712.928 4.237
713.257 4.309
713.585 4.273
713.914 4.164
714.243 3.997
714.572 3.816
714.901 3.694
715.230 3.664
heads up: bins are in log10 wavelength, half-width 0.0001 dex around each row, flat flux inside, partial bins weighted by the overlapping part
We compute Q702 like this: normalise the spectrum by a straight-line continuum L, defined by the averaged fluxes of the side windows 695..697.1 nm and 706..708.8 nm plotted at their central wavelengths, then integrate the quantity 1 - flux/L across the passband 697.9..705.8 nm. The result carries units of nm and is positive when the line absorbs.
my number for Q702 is 0.31 nm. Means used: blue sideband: 3.88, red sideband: 3.62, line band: 3.6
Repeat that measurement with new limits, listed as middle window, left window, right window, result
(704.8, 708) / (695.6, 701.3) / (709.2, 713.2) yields 0.24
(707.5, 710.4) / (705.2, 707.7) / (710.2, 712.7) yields -0.19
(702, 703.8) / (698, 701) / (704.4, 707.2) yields -0.13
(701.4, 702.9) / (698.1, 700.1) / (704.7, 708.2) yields -0.02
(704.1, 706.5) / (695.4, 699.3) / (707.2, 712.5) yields 0.23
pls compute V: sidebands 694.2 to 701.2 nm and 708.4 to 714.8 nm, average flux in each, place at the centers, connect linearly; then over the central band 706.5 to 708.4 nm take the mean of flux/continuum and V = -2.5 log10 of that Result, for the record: 0.04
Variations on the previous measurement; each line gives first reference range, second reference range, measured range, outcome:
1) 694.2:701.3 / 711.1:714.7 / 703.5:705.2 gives 0.06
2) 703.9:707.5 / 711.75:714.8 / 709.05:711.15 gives 0.03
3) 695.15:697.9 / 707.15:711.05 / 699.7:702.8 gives 0.04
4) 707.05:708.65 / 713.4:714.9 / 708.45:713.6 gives 0.02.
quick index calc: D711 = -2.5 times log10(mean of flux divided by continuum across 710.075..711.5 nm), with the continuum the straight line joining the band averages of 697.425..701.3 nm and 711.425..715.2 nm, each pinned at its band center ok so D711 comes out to 0.119 mag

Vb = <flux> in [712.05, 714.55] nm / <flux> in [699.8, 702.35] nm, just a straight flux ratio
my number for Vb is 1.1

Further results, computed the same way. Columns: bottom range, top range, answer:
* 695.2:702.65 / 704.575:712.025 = 0.96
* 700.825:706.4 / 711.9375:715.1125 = 1.13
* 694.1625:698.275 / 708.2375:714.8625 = 1.00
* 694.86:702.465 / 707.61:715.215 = 1.03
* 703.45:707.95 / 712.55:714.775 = 1.16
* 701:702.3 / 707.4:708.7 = 1.03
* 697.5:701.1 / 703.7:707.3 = 0.96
